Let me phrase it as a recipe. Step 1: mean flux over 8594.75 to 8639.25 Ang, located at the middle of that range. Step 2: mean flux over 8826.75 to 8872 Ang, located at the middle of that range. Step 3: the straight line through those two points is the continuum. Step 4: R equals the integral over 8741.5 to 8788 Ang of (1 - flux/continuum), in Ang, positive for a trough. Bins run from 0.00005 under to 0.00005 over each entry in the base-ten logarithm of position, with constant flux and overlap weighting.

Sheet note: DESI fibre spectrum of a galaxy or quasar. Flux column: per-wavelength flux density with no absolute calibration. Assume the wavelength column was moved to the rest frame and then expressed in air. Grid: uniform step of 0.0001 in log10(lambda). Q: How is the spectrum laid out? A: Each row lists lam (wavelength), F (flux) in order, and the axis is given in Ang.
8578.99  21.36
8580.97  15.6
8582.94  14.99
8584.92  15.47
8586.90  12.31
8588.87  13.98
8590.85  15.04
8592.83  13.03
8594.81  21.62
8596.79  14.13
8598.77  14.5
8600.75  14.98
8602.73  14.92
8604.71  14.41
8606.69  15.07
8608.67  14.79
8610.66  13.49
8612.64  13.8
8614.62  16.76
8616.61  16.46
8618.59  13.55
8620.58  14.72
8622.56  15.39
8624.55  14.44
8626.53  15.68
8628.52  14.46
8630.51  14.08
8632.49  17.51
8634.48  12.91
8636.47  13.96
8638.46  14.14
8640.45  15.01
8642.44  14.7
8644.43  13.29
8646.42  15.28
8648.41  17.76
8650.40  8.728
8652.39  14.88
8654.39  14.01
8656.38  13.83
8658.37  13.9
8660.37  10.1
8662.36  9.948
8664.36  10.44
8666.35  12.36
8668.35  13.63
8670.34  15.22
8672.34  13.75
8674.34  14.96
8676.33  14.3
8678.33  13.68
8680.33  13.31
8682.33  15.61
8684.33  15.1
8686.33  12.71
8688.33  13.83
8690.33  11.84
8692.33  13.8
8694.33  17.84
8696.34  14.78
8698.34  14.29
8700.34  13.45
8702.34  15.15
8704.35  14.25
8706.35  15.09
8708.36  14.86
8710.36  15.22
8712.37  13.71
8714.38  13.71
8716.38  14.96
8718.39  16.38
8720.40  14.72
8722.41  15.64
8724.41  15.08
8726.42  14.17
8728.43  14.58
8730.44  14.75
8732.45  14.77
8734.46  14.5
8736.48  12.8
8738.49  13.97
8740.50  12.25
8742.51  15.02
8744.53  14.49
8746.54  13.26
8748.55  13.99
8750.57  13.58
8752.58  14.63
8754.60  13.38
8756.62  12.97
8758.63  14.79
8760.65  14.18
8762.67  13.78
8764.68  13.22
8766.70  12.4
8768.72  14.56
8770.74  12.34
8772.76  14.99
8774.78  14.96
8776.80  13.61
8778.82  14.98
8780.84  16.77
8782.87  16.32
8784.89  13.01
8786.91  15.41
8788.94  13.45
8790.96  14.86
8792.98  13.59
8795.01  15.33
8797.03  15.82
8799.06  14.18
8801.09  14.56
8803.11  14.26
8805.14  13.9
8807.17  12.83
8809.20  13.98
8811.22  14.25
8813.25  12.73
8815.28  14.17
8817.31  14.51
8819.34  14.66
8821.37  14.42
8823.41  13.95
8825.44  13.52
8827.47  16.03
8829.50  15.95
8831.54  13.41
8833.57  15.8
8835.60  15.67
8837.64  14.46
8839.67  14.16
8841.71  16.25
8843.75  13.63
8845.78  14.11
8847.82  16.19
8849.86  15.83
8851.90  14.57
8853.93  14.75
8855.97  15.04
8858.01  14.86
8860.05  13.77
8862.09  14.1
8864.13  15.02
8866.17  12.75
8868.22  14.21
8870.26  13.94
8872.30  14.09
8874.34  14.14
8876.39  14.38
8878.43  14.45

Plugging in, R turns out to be 1.9 Ang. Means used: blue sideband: 14.9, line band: 14.2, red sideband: 14.7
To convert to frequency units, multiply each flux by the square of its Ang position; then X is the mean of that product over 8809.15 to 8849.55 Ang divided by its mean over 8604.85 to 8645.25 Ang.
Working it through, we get 1.04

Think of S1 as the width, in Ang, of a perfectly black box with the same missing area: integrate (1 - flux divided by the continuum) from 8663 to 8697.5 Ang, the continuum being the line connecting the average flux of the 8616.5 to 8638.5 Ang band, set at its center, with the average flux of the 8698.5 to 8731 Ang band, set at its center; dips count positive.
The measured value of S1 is 1.9 Ang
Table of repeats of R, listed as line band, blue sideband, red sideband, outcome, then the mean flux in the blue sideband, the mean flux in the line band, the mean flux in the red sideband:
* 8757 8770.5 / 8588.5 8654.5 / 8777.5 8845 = 0.8 Ang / 14.8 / 13.7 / 14.6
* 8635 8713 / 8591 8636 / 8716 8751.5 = 4.1 Ang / 15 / 13.9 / 14.4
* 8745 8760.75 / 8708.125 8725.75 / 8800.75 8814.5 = 0.7 Ang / 14.9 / 13.9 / 13.8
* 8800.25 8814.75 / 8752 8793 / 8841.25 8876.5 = 0.5 Ang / 14.2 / 13.8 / 14.5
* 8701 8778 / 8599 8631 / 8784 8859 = 2.2 Ang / 14.8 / 14.2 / 14.5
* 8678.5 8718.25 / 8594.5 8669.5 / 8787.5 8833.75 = -0.4 Ang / 14.2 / 14.4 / 14.3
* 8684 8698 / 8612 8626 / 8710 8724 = 0.7 Ang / 15.1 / 14.2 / 14.9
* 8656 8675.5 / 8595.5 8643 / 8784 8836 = 2.5 Ang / 14.8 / 12.8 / 14.4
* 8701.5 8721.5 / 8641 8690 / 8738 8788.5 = -1.4 Ang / 13.5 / 14.8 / 14.1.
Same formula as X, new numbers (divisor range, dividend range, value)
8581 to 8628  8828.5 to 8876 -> 1.04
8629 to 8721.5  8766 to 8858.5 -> 1.07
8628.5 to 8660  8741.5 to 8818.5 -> 1.03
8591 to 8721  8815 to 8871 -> 1.06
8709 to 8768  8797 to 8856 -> 1.05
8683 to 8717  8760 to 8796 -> 1.01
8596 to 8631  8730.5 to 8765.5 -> 0.97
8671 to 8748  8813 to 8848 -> 1.05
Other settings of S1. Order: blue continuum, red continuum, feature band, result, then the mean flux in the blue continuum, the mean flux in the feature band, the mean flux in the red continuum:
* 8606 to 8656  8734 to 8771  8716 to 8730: -1.2 Ang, 14.6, 15.1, 13.7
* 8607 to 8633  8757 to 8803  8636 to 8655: 0.9 Ang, 15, 14.2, 14.4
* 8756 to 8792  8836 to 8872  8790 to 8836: 0.0 Ang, 14.3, 14.4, 14.6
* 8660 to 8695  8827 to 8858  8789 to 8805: 0.1 Ang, 13.5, 14.5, 15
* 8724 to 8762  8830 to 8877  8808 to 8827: 0.4 Ang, 14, 14.1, 14.6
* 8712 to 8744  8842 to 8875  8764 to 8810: 0.4 Ang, 14.5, 14.3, 14.5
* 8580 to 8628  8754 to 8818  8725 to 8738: 0.1 Ang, 15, 14.3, 14.2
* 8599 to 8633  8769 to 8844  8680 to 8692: 0.8 Ang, 14.9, 13.8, 14.5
